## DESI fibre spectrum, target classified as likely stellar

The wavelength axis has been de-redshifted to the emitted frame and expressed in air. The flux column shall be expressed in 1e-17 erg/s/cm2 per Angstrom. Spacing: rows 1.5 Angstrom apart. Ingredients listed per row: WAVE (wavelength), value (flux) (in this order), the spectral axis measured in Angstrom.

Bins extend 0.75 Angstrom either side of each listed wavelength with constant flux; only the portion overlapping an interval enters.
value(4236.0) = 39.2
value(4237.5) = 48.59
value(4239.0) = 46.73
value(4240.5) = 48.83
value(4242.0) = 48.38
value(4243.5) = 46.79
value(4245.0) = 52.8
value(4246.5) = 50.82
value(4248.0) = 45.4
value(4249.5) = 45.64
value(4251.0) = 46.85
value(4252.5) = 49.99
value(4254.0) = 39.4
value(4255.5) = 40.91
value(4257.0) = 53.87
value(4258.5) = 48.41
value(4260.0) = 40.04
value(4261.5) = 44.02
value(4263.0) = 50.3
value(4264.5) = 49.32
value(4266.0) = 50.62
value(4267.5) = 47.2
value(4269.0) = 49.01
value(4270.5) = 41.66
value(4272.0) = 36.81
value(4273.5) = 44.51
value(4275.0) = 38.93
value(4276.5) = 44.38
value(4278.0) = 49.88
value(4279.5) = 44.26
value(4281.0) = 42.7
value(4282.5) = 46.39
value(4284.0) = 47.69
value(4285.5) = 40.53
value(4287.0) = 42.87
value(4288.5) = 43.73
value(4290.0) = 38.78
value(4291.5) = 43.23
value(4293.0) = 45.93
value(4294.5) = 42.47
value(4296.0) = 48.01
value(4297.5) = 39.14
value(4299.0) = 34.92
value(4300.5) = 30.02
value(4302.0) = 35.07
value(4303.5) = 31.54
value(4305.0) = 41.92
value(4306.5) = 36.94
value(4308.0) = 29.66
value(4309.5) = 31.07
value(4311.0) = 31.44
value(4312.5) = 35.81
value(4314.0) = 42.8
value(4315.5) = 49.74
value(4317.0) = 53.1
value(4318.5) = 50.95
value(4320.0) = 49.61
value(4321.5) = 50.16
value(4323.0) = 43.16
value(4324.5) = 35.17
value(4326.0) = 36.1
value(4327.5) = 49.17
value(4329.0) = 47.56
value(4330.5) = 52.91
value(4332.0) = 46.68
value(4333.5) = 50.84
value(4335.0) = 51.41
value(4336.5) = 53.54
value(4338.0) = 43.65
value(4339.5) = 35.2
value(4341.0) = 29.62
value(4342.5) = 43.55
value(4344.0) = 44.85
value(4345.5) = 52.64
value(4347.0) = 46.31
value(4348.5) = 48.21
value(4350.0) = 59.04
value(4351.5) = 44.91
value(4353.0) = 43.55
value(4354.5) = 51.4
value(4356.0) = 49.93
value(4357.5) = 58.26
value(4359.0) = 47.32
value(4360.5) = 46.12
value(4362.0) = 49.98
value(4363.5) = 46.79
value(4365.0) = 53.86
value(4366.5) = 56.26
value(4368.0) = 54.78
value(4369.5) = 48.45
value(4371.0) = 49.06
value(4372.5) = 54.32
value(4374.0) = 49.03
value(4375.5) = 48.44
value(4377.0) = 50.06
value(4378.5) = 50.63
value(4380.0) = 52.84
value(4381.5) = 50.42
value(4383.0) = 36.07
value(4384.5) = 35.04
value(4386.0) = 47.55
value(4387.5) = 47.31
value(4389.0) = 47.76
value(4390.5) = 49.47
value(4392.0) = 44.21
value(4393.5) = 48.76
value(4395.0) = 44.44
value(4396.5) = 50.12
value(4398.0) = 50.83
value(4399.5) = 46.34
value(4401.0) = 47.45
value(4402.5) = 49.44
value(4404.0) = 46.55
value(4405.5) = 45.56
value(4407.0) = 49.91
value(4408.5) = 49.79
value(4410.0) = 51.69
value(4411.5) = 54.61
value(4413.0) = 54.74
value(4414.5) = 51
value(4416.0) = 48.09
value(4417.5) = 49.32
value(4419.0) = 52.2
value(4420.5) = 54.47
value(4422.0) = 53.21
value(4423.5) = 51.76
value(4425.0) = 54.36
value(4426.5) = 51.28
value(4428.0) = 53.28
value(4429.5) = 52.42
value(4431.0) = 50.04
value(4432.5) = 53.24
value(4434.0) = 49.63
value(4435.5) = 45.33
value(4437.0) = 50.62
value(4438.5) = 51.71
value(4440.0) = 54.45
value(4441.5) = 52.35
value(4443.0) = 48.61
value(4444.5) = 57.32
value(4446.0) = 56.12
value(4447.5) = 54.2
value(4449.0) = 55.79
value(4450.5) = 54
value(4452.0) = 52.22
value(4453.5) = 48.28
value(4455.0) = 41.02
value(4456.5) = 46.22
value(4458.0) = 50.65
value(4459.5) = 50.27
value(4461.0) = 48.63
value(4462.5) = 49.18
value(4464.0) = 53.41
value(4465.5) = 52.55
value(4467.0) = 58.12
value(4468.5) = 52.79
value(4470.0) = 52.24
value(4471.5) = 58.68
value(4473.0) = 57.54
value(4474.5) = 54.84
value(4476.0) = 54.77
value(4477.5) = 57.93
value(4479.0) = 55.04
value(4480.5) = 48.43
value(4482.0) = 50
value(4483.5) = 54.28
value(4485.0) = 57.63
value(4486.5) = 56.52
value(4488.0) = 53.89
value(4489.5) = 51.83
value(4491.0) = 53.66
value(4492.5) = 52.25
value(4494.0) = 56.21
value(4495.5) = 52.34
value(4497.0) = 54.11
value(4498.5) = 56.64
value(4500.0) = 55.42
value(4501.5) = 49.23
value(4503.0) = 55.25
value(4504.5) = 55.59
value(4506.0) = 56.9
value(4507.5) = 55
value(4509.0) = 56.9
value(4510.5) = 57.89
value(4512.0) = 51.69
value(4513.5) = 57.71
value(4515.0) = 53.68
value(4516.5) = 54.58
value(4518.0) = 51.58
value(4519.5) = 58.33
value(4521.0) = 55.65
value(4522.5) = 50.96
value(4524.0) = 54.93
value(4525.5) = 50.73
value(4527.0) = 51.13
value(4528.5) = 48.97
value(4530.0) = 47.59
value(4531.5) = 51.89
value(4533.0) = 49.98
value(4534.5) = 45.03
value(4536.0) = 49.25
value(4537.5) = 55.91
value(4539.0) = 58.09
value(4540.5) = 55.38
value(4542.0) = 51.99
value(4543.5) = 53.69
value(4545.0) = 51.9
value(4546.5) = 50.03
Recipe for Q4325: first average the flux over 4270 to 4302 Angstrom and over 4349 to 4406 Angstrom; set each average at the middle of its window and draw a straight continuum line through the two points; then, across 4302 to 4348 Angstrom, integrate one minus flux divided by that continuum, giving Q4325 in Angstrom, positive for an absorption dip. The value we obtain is 1.9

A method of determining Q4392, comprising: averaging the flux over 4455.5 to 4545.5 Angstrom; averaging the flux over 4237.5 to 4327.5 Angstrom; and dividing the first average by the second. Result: 1.2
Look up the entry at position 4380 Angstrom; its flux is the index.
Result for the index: 52.84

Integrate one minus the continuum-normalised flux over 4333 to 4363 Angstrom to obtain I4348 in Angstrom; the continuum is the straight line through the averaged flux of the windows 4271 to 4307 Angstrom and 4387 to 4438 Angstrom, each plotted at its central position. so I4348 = -1.3 Angstrom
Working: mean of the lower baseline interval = 41.3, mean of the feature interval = 47.5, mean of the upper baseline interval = 50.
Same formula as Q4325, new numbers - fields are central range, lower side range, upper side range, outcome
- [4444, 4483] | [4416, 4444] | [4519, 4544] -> -0.7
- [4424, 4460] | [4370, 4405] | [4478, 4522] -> -0.3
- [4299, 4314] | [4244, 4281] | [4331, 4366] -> 4.1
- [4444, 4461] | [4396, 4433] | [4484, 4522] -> 0.4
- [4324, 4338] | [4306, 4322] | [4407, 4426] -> -1.1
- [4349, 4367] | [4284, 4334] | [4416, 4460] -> -2.0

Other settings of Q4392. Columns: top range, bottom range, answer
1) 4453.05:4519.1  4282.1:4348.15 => 1.25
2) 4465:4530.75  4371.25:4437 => 1.10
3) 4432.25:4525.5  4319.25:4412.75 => 1.11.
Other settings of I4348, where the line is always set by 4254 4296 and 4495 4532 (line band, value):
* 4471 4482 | -0.5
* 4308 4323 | 1.0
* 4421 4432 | -0.4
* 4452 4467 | 0.6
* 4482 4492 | -0.3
